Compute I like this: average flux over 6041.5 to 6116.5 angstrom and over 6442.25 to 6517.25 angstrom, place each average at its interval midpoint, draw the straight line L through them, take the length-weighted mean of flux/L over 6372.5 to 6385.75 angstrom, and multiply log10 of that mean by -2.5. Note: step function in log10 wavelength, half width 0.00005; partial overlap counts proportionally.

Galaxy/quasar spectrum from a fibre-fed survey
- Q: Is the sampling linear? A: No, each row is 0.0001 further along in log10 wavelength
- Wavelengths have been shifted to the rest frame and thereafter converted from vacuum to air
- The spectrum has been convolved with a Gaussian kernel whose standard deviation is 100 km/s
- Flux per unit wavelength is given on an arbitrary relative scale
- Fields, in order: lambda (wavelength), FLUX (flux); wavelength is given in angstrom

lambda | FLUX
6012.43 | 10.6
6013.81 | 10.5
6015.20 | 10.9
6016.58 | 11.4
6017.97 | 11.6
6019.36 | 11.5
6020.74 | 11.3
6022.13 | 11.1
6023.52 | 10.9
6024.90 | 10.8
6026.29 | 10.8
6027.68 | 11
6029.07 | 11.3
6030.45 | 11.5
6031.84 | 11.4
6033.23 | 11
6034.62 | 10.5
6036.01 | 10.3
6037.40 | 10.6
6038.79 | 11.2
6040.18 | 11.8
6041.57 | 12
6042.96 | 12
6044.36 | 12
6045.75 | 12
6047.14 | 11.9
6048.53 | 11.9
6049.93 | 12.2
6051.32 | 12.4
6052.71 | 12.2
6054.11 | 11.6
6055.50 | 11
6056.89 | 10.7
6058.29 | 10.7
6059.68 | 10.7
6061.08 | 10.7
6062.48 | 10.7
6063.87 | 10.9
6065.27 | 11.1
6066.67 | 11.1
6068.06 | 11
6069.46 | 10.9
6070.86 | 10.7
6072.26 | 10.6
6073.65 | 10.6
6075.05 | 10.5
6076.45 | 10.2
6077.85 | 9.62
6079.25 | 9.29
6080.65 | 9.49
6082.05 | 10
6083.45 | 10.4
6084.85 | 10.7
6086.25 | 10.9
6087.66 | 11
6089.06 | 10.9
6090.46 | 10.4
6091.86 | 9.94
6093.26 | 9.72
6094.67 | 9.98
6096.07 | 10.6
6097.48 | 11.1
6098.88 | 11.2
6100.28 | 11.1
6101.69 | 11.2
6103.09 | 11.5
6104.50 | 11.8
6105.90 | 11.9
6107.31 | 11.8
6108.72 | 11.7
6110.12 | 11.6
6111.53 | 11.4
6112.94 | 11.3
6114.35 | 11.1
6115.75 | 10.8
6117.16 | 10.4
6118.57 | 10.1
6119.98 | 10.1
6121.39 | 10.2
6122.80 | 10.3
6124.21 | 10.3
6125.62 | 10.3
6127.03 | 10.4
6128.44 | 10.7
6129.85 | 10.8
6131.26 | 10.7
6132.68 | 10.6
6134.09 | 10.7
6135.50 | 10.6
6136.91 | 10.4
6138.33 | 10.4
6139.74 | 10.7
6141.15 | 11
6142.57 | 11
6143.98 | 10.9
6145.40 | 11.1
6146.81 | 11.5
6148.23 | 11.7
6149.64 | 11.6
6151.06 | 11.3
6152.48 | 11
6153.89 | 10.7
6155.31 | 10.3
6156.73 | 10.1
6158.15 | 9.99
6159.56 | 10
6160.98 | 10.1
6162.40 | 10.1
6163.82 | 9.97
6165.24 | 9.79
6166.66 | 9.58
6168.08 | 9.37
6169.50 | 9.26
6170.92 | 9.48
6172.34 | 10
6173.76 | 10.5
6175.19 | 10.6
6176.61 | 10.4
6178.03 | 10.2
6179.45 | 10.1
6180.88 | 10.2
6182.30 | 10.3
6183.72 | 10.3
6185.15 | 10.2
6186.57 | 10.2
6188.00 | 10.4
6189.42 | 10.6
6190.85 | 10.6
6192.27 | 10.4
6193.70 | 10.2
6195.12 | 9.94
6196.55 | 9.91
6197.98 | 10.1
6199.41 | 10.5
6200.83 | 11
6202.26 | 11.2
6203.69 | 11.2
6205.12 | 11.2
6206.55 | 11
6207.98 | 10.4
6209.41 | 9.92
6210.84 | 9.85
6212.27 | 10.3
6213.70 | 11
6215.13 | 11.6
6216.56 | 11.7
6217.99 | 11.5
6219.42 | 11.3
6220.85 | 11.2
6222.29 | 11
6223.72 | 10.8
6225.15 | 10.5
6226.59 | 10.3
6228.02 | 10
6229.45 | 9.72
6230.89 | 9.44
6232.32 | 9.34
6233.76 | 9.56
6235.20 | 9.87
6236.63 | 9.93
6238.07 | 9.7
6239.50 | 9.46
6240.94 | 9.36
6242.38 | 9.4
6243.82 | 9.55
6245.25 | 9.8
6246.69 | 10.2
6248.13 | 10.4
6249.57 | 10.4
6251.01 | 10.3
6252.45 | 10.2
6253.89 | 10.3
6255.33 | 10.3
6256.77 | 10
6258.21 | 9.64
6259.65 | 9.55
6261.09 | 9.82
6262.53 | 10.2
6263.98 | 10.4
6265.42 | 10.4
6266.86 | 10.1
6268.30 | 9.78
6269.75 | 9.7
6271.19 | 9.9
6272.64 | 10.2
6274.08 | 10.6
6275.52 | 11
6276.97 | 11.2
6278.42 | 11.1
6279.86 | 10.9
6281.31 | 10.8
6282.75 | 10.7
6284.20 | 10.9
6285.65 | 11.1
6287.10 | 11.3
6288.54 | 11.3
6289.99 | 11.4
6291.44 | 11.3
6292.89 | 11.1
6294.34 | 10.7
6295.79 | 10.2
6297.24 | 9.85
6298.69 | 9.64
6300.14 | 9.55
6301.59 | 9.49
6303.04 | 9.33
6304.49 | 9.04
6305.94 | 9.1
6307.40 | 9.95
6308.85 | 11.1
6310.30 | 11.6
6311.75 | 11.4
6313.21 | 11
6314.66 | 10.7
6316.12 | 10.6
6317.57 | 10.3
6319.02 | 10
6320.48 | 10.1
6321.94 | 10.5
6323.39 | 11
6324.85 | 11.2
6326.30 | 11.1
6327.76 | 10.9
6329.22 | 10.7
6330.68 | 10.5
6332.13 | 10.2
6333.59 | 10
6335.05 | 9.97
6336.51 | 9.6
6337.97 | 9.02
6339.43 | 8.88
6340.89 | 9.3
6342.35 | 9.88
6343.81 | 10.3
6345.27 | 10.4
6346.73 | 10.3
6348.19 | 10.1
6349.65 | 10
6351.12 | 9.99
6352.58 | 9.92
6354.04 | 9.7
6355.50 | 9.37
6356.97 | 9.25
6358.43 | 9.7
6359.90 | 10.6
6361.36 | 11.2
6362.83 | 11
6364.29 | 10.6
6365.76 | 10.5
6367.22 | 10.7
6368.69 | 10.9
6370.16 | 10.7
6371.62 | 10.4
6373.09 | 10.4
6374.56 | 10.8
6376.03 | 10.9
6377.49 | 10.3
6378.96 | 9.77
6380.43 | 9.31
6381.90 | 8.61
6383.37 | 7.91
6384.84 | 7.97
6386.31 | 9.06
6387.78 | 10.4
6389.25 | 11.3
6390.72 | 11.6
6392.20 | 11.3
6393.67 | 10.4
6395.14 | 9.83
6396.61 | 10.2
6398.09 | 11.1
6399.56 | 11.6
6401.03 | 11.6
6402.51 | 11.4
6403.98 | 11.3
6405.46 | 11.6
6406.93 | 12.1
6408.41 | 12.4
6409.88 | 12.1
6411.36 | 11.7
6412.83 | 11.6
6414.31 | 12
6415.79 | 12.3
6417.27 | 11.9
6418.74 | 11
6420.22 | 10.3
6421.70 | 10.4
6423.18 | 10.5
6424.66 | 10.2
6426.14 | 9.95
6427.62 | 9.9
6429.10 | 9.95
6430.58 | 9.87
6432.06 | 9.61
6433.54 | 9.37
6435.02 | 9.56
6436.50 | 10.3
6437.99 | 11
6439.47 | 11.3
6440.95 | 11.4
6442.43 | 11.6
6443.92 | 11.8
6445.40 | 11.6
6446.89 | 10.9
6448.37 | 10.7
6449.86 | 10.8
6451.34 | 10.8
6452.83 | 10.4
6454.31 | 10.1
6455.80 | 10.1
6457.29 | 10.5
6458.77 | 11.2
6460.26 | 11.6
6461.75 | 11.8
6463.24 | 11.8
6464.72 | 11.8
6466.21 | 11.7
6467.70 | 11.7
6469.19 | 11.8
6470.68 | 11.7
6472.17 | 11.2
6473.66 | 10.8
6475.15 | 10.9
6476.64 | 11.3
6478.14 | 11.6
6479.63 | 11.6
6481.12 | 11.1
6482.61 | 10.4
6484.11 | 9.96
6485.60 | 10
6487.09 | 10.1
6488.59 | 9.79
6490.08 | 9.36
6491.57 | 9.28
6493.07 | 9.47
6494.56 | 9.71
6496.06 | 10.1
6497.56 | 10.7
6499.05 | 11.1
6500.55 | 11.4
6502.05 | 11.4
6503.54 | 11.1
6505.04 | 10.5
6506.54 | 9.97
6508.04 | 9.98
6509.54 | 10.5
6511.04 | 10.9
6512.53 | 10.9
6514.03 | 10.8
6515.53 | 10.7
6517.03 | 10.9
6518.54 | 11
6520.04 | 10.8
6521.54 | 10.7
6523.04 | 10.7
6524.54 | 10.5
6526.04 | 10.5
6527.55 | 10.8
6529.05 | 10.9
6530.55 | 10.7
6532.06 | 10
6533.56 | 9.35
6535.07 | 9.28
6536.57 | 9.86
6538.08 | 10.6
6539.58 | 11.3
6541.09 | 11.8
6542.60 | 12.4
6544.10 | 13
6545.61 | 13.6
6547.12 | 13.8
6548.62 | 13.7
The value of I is 0.141 mag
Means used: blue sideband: 11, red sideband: 10.8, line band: 9.54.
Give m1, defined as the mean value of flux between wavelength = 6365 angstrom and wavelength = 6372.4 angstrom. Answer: 10.6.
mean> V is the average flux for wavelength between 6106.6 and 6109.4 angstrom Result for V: 11.7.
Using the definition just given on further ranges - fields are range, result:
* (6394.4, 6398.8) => 10.4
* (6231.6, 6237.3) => 9.68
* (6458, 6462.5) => 11.5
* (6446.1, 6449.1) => 10.8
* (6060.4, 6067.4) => 10.9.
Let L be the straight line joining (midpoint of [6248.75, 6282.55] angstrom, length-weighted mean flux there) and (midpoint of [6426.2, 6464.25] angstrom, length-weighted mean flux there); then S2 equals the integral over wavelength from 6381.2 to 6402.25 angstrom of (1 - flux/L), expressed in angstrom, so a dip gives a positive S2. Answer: 0.71 angstrom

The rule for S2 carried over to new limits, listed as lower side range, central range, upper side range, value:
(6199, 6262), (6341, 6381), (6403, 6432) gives 2.2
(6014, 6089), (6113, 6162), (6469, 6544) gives 1.4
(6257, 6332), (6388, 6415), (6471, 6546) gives -2.0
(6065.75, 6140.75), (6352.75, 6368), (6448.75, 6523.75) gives 0.7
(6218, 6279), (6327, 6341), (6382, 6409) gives 0.7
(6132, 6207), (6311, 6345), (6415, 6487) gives 1.2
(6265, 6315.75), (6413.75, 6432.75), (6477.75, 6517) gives -0.2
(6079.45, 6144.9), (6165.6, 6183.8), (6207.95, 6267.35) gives 0.8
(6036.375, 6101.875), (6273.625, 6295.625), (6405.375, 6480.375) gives 0.0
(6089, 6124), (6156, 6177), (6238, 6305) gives 1.4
